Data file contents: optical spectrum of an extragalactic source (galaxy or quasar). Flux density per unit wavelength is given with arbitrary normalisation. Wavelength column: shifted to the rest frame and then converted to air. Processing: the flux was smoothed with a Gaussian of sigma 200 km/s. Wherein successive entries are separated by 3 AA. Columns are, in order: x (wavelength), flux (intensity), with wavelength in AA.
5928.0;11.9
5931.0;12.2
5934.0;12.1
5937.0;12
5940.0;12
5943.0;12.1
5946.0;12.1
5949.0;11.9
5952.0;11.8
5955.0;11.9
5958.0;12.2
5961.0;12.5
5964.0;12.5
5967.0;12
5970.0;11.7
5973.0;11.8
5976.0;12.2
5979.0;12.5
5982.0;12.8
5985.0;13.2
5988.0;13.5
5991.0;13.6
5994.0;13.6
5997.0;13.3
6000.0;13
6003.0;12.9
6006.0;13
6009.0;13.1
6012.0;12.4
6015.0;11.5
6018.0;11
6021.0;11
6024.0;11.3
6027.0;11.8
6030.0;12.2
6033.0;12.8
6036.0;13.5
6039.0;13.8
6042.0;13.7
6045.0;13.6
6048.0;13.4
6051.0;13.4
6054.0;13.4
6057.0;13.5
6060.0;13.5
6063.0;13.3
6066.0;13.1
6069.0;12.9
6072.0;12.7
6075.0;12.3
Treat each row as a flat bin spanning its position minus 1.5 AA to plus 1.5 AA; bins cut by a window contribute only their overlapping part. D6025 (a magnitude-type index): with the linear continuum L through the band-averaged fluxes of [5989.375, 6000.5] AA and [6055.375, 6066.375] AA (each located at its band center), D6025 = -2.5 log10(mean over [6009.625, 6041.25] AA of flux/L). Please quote 0.10 mag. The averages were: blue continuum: 13.4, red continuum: 13.4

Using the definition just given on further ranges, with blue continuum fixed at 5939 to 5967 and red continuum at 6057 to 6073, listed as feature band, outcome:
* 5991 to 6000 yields -0.075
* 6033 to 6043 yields -0.052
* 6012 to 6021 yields 0.117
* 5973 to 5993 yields -0.044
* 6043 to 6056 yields -0.037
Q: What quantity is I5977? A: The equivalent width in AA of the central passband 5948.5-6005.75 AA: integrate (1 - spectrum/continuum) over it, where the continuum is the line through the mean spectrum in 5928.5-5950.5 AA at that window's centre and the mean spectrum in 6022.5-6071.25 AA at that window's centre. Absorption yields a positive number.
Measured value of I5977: -0.85 AA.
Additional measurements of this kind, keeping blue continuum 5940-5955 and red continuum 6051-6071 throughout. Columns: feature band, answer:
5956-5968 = -0.16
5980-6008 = -1.55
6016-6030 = 1.59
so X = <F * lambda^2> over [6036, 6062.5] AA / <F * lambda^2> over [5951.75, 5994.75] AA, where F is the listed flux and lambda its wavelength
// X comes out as 1.1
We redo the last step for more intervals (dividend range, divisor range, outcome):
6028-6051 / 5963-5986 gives 1.10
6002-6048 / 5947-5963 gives 1.06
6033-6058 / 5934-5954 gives 1.16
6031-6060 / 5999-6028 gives 1.12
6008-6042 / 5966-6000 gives 0.97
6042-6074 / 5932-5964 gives 1.14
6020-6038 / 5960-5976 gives 1.03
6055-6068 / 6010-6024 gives 1.18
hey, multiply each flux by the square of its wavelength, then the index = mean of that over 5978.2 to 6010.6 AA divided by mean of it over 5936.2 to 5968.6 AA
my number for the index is 1.1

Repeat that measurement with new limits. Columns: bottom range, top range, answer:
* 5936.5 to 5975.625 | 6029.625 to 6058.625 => 1.14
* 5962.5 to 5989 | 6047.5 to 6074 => 1.09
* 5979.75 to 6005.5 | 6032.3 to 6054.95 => 1.04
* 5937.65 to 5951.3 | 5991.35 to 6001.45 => 1.13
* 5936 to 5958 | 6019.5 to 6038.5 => 1.05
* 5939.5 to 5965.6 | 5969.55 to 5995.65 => 1.07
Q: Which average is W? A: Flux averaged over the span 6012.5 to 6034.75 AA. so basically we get 11.7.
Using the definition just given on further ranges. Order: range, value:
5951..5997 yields 12.6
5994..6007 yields 13.1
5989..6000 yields 13.4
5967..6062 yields 12.8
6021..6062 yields 13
